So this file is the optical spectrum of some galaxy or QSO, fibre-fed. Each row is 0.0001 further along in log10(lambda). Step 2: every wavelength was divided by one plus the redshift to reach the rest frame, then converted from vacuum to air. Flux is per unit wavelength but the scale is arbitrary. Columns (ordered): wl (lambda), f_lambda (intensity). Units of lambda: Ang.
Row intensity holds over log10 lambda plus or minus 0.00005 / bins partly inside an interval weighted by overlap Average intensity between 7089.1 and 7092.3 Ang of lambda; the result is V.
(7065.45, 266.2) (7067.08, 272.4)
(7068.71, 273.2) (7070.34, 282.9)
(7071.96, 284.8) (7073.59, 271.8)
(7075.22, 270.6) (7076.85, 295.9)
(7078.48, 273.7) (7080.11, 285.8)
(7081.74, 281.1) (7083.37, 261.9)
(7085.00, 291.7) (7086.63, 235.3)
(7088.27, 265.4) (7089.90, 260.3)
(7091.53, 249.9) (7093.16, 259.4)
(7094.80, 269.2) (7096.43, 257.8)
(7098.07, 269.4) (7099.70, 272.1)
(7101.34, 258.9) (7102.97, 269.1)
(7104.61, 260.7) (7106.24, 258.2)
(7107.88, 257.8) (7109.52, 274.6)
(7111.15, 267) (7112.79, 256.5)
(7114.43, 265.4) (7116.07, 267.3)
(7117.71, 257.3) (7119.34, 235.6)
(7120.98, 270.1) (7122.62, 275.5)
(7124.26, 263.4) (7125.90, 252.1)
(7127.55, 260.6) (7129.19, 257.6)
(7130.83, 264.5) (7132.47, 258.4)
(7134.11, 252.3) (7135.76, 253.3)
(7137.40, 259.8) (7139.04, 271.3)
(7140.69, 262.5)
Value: 255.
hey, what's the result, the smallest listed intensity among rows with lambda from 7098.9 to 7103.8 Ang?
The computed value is 258.9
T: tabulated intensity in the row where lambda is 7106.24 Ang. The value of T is 258.2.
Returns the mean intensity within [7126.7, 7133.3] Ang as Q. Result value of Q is 260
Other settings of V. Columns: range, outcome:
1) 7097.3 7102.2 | 267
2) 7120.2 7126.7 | 265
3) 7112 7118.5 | 261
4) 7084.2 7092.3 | 260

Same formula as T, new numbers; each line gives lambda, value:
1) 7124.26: 263.4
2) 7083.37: 261.9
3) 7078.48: 273.7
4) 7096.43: 257.8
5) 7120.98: 270.1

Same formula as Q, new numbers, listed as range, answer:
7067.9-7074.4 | 278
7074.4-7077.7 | 283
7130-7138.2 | 258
